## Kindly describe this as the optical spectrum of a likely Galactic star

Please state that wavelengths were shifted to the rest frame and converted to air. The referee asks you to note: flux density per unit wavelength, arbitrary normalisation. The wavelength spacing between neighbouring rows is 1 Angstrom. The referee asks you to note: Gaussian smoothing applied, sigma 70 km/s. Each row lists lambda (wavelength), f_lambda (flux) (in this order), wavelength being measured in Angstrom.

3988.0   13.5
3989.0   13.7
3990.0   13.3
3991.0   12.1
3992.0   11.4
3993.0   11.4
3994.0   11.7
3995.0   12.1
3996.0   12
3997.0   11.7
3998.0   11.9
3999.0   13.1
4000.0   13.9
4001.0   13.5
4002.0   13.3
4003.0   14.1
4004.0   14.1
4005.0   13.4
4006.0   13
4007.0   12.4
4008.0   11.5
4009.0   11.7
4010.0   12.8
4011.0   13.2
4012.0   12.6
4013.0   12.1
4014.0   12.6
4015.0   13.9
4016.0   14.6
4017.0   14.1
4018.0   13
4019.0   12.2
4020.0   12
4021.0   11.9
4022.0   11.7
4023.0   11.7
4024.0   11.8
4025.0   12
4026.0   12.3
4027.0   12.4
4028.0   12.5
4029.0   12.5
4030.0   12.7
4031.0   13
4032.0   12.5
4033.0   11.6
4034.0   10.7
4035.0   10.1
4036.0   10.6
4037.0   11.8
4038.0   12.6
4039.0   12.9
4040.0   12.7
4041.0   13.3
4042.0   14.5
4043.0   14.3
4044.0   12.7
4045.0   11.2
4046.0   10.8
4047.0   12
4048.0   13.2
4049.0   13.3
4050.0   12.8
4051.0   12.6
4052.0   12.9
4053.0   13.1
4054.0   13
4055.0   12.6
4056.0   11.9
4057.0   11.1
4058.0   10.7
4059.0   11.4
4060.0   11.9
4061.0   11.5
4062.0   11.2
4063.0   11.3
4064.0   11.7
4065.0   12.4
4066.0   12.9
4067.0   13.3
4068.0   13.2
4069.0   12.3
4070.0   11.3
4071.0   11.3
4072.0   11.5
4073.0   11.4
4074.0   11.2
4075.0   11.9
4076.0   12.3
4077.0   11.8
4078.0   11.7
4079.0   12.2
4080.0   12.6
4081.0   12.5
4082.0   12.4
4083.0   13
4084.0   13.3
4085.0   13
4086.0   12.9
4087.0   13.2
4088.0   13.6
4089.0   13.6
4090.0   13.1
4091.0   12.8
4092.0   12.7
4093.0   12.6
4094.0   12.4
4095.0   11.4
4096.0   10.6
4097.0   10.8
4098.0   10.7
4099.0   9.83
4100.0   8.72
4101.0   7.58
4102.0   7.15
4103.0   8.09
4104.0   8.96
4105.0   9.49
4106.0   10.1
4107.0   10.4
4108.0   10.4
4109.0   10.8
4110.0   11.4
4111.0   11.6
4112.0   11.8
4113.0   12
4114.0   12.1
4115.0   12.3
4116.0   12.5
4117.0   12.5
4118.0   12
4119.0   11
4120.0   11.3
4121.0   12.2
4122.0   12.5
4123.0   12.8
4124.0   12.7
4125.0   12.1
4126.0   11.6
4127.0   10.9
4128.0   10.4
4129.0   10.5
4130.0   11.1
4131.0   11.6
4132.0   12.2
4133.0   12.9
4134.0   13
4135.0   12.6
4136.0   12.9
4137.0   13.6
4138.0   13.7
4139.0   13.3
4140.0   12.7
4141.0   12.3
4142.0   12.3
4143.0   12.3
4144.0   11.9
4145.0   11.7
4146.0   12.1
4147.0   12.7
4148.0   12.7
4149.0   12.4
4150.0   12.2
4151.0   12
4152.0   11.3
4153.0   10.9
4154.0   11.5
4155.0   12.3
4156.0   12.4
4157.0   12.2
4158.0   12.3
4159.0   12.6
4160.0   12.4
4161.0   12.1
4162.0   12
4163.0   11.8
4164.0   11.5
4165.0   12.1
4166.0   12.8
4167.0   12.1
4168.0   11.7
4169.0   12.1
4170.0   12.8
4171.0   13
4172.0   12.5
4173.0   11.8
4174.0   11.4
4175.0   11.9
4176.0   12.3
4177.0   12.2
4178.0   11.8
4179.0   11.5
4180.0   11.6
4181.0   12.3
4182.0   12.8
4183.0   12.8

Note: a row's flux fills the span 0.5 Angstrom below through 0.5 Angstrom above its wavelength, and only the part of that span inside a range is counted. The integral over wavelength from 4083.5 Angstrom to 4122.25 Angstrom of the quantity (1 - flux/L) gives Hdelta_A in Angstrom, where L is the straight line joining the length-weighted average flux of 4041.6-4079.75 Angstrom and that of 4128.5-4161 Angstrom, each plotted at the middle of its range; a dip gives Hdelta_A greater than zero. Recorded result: 2.7 Angstrom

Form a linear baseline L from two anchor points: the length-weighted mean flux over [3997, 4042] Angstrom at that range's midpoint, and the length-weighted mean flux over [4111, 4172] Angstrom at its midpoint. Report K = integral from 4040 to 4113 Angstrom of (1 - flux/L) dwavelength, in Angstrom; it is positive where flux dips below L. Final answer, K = 3.39 Angstrom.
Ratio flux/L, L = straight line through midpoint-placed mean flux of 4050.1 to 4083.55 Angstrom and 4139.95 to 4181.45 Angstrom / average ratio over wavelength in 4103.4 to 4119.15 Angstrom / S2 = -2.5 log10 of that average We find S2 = 0.08 mag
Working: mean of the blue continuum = 12.1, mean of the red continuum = 12.1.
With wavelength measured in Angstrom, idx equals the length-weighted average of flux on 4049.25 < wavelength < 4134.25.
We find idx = 11.7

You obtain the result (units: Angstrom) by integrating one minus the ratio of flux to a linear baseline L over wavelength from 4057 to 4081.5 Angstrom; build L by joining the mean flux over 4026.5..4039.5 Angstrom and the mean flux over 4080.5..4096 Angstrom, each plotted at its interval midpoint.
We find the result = 1.2 Angstrom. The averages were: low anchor 12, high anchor 12.8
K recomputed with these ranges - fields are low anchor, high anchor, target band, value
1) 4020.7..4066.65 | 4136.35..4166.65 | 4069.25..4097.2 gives -0.1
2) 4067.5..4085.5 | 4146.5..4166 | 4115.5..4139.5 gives -0.1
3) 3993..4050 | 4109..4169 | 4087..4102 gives 1.1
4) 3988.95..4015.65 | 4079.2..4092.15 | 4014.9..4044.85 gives 0.8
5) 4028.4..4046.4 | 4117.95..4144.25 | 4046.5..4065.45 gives 0.2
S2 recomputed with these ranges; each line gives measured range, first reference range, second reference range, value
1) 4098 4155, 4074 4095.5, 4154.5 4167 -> 0.08 mag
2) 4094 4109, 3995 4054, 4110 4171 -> 0.25 mag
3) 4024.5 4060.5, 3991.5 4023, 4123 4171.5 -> 0.02 mag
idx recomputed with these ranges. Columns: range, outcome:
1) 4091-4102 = 10.7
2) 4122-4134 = 11.8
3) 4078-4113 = 11.4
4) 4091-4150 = 11.5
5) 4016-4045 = 12.4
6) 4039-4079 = 12.2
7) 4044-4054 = 12.5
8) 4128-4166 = 12.2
